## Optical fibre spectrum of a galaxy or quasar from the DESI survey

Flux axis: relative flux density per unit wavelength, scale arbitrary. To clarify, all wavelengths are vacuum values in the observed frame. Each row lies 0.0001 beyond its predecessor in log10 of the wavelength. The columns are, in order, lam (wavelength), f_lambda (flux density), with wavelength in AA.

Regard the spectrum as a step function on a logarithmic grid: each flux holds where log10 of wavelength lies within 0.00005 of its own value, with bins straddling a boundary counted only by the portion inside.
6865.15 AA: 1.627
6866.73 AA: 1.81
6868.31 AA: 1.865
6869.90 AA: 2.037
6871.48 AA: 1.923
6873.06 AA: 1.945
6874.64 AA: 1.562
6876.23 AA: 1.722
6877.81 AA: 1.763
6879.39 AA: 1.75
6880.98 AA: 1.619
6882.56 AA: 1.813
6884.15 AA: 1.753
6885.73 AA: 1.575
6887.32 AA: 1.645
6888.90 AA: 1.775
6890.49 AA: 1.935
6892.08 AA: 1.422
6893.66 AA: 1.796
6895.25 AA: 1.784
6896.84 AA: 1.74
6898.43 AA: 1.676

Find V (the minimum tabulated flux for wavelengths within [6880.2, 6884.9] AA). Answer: 1.619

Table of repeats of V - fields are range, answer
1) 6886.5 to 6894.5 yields 1.422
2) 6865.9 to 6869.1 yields 1.81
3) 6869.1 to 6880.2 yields 1.562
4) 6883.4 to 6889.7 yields 1.575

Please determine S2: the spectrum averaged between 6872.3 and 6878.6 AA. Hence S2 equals 1.75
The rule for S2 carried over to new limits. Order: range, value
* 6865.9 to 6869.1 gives 1.84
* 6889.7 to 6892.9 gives 1.68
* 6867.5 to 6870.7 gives 1.95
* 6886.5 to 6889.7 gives 1.71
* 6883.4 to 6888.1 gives 1.66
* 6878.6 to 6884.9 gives 1.73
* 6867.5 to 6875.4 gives 1.87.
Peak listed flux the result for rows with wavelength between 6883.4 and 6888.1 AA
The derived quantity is 1.753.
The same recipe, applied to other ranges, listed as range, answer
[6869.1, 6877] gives 2.037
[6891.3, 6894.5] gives 1.796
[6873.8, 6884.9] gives 1.813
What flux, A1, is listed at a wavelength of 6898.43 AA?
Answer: 1.676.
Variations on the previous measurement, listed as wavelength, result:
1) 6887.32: 1.645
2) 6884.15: 1.753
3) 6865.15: 1.627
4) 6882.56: 1.813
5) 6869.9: 2.037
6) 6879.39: 1.75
